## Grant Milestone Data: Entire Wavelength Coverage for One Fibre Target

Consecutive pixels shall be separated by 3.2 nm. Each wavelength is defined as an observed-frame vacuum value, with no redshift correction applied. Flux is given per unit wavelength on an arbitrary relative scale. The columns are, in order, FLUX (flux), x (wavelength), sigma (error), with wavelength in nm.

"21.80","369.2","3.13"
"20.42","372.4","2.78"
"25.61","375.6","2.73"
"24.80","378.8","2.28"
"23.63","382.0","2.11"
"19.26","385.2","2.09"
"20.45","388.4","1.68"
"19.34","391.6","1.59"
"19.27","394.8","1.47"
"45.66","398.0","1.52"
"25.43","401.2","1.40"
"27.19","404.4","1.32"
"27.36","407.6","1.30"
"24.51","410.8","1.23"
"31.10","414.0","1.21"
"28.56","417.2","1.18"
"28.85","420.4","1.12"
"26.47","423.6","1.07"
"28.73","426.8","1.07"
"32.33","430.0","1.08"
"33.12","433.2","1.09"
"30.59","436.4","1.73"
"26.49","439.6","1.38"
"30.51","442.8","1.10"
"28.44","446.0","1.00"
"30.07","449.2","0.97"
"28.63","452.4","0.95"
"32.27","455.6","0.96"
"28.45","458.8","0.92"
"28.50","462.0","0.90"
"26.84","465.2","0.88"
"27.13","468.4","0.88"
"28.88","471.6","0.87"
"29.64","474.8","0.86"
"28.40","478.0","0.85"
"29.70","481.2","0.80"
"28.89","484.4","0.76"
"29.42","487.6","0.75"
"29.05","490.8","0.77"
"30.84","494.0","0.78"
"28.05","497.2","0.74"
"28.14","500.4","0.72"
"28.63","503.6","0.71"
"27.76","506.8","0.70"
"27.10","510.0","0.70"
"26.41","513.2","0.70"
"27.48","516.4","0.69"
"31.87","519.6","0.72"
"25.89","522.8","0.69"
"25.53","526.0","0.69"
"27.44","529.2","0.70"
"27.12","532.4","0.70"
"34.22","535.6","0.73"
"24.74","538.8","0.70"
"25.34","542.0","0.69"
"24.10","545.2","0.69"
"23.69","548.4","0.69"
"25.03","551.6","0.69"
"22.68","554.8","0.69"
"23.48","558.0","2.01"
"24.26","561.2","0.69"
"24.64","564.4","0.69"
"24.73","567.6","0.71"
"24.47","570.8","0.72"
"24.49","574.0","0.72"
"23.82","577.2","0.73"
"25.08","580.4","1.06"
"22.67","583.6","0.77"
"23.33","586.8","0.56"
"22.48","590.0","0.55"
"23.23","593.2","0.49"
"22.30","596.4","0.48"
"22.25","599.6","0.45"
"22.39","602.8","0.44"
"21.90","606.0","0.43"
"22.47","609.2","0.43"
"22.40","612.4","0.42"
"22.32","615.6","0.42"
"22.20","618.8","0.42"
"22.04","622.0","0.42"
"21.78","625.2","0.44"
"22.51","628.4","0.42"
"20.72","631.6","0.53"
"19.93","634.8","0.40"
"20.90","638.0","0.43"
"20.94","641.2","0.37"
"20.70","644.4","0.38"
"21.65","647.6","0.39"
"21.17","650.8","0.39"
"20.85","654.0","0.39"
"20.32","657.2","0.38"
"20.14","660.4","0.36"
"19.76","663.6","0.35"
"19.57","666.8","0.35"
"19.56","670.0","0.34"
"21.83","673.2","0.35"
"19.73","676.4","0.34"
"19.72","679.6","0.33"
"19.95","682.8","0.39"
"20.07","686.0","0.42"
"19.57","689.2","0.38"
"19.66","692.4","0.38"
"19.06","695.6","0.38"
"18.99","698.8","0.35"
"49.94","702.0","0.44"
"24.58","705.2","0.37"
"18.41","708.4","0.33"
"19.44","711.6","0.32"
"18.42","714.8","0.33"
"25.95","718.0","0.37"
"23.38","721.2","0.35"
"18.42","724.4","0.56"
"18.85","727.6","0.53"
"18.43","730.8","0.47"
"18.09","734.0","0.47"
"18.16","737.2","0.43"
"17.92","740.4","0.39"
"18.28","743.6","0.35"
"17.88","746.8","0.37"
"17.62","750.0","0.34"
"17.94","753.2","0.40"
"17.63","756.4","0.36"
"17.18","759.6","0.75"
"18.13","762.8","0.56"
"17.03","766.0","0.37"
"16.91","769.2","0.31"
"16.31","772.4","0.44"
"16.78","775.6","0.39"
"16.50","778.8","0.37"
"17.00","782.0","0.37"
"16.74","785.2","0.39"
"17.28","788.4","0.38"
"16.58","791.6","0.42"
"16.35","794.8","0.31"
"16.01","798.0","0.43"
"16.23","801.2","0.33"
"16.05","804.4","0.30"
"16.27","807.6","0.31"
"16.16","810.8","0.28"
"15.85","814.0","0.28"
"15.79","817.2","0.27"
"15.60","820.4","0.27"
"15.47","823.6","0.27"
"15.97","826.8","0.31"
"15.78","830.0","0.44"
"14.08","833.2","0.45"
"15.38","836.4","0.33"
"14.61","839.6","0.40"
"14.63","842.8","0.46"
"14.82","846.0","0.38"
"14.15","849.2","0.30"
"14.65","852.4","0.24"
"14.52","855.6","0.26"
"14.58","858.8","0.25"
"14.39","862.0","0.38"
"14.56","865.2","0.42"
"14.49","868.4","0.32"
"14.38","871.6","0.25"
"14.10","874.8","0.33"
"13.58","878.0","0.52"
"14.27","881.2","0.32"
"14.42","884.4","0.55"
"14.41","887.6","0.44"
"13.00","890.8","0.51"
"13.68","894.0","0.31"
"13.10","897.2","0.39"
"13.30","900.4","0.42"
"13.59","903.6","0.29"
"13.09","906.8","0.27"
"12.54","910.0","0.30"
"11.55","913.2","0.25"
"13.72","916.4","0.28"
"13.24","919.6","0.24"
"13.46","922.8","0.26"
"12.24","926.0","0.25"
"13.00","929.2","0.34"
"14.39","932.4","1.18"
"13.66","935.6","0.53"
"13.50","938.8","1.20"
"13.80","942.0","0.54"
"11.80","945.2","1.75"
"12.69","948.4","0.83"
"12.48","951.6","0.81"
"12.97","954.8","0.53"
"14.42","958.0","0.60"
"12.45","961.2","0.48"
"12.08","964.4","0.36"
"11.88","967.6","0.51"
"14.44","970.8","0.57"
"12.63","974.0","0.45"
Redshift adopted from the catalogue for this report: 0.070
